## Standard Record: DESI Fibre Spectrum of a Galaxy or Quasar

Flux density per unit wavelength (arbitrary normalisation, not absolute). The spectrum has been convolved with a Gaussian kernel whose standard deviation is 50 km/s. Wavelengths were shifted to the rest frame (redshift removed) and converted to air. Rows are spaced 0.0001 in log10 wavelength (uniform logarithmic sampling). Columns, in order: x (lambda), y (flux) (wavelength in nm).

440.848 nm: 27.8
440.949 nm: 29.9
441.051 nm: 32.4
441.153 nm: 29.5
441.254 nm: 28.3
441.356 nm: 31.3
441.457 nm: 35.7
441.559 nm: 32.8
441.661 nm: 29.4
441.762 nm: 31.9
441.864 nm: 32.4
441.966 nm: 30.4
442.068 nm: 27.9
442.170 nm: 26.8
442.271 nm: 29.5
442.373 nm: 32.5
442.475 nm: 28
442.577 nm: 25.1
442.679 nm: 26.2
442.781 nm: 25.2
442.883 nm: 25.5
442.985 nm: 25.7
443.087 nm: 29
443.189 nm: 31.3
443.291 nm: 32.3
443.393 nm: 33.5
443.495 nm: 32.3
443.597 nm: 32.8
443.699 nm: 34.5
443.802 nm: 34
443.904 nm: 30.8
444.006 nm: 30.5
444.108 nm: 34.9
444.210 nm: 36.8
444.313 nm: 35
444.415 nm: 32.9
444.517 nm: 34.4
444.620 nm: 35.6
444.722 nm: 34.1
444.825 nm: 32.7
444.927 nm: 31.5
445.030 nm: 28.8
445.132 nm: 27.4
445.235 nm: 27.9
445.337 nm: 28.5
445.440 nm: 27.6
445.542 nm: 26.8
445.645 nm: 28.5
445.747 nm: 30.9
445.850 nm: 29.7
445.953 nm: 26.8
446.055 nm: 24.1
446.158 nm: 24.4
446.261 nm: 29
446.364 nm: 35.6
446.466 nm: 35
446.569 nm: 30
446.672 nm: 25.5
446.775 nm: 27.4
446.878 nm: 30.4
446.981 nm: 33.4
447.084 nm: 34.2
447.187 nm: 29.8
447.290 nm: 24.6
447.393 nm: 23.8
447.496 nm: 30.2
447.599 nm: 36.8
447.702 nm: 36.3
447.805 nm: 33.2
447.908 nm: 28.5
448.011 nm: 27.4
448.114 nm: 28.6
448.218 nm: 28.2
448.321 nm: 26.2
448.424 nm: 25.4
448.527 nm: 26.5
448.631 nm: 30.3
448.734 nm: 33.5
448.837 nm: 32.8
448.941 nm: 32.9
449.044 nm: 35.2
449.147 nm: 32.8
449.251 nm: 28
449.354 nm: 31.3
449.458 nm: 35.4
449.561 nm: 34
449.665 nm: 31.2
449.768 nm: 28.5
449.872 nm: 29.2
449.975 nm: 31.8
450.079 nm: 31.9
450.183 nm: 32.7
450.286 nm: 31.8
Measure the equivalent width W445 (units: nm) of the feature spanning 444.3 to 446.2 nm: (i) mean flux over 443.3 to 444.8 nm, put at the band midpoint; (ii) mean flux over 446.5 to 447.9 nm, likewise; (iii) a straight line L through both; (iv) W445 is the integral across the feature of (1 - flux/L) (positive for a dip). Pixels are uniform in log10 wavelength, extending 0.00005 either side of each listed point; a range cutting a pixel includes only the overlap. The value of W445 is 0.16 nm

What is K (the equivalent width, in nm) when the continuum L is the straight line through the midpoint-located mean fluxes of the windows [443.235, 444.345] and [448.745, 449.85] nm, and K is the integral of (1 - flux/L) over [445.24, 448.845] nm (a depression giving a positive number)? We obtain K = 0.36 nm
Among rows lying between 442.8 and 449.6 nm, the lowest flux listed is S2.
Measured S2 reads 23.8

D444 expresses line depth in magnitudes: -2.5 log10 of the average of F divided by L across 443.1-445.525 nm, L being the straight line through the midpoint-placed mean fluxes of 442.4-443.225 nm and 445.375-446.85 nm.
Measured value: -0.16 mag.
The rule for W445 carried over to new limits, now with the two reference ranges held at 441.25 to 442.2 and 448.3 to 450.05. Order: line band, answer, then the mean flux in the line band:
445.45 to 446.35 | 0.089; 27.9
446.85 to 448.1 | 0.012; 30.7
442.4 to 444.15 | 0.045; 30.1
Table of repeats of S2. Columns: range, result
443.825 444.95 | 30.5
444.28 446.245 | 24.1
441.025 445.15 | 25.1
